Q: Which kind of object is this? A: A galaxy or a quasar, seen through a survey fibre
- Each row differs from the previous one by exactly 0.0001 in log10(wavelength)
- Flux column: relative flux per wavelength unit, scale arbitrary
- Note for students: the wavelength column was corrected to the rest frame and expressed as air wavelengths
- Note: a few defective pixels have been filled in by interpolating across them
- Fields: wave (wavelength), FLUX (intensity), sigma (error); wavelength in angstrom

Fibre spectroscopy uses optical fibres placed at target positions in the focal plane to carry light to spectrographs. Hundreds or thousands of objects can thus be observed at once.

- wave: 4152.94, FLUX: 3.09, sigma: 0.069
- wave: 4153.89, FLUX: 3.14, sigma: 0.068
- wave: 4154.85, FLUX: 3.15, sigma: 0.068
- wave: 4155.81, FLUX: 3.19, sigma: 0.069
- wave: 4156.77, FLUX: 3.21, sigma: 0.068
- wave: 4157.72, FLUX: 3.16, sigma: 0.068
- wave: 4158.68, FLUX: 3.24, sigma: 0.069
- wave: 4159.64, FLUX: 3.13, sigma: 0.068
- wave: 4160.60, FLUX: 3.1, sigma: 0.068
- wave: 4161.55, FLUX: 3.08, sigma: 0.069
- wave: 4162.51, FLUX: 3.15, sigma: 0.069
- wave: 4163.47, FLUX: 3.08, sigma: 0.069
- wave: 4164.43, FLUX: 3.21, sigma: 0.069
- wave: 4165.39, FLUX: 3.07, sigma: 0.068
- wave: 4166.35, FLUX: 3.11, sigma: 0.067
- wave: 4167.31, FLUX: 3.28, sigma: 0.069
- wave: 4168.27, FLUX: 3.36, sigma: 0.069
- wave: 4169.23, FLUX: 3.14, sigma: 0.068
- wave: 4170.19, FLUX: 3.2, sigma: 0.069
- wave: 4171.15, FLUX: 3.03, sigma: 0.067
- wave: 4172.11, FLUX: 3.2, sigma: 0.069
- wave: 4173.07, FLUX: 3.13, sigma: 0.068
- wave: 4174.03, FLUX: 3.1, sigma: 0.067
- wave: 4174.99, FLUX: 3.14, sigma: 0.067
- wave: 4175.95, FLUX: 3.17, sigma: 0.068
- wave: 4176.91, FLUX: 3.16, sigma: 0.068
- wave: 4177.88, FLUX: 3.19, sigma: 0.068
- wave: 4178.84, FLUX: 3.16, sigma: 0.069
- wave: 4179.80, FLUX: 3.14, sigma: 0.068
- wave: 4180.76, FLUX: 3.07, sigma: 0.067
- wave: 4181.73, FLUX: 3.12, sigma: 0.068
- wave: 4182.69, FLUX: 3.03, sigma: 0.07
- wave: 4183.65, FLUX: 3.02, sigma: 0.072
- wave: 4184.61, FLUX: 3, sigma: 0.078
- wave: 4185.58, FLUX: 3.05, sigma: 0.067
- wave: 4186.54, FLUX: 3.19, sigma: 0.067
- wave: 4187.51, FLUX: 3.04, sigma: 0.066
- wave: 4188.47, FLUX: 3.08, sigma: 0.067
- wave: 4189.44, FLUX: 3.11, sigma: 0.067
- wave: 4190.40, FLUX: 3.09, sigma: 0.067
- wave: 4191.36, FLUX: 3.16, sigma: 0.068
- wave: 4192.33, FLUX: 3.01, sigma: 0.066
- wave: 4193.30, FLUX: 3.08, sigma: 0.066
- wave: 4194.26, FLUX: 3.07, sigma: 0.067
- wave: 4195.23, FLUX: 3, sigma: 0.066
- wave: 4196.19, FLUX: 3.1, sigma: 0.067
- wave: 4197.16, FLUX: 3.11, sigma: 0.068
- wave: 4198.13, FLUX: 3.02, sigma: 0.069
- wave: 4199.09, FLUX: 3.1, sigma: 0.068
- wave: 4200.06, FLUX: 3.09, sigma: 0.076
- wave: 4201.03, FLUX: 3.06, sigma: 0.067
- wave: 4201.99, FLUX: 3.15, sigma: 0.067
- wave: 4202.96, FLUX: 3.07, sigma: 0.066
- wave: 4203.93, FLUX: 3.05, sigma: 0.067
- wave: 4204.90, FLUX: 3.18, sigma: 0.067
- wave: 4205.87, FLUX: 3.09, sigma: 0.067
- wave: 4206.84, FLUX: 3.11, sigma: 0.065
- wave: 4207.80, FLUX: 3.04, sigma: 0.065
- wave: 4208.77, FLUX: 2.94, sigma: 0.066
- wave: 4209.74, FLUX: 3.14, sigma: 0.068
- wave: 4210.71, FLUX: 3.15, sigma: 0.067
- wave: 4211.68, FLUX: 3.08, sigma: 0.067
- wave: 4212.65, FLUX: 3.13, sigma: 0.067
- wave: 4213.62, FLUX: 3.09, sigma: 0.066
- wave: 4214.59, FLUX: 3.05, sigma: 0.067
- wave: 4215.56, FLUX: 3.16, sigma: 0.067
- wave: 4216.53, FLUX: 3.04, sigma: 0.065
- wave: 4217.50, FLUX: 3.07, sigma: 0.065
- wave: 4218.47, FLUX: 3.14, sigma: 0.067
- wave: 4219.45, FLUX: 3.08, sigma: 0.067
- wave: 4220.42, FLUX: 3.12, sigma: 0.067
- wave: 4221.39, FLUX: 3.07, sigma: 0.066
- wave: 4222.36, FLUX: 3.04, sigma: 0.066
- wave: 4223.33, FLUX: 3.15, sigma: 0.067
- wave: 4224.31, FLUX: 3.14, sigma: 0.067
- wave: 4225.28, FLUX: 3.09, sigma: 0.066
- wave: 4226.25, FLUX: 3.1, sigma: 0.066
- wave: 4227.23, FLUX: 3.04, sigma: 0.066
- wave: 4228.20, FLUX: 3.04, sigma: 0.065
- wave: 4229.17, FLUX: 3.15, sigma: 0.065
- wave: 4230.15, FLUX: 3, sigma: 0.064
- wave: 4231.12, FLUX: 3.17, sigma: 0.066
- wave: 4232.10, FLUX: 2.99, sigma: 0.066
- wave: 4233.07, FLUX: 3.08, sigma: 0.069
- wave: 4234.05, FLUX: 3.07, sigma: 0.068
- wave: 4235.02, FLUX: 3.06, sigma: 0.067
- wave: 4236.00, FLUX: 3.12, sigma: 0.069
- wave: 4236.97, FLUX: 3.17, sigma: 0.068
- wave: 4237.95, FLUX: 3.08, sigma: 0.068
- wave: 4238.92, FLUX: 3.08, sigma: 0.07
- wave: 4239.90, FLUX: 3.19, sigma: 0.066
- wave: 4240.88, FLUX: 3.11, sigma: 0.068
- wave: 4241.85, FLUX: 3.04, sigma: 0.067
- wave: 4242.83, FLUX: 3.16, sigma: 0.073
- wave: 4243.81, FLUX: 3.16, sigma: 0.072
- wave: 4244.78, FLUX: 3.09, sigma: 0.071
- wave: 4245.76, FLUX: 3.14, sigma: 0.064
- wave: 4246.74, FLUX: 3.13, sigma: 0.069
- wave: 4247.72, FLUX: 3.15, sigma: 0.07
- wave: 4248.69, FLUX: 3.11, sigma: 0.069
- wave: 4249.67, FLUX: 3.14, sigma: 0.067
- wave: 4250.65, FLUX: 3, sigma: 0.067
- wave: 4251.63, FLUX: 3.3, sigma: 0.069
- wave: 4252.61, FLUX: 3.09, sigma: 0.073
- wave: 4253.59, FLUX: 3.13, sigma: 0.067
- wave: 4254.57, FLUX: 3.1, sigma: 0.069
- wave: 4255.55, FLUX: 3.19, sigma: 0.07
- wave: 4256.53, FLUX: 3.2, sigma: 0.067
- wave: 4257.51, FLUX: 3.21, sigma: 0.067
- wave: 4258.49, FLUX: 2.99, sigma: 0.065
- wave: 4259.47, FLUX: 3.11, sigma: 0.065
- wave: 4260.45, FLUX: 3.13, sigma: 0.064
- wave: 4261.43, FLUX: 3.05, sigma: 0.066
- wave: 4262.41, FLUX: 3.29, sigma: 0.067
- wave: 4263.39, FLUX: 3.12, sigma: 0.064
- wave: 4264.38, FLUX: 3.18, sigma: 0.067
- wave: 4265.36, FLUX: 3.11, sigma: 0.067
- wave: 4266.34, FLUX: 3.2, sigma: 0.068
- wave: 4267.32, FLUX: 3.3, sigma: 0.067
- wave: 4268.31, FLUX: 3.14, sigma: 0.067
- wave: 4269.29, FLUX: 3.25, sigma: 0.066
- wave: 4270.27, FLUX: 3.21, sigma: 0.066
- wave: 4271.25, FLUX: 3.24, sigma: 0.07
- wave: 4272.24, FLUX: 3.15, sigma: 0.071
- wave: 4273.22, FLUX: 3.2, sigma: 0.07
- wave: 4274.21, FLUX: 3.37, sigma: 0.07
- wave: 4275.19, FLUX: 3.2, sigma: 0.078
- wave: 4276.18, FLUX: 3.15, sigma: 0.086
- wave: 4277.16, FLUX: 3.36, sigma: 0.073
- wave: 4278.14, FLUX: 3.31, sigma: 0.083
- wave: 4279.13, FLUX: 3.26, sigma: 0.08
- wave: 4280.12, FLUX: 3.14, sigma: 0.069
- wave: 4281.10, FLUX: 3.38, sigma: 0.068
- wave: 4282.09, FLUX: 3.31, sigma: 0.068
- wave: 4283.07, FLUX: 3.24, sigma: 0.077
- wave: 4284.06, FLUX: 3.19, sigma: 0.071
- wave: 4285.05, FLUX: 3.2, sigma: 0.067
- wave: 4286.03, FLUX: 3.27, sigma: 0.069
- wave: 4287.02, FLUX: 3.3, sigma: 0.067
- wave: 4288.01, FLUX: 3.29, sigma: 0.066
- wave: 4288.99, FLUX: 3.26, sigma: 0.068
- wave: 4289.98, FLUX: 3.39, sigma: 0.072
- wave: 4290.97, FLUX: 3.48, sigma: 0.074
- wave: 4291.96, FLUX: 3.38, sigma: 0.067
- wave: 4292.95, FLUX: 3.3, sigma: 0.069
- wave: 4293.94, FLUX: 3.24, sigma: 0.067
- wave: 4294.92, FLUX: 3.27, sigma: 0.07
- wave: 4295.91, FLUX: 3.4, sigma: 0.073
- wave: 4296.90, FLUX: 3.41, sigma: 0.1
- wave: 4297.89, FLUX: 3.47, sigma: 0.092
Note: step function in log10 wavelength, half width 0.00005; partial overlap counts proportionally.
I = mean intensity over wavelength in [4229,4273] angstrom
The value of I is 3.14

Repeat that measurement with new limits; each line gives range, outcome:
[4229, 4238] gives 3.09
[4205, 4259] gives 3.1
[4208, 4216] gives 3.09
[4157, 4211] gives 3.11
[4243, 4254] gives 3.13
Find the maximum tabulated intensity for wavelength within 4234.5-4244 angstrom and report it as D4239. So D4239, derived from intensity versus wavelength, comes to 3.19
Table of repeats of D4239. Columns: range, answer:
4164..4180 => 3.36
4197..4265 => 3.3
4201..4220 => 3.18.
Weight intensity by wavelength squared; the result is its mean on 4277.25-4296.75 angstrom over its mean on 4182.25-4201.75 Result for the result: 1.12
